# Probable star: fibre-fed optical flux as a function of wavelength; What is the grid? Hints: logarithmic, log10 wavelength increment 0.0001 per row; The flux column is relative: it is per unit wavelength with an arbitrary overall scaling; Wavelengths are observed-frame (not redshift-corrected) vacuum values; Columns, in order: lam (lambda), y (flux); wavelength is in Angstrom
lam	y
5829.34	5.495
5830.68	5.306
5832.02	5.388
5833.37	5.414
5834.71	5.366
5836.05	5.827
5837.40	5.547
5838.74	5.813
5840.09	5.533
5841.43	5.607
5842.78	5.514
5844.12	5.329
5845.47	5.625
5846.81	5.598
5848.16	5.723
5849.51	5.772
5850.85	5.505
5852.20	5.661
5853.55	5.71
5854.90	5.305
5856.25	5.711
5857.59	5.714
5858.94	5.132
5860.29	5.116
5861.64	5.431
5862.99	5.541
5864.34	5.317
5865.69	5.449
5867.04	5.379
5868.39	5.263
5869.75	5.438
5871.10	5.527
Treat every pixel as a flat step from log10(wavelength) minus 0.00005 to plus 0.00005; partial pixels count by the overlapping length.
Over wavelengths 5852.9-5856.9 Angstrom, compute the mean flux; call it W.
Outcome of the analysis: 5.57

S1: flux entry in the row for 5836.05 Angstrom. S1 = 5.827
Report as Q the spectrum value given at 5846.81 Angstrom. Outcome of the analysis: 5.598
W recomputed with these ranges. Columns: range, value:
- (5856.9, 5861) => 5.33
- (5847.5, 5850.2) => 5.75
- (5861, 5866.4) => 5.44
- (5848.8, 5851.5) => 5.65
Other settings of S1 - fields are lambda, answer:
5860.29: 5.116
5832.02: 5.388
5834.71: 5.366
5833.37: 5.414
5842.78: 5.514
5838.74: 5.813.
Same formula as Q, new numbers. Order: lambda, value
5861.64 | 5.431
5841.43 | 5.607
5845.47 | 5.625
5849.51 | 5.772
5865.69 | 5.449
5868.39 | 5.263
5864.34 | 5.317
